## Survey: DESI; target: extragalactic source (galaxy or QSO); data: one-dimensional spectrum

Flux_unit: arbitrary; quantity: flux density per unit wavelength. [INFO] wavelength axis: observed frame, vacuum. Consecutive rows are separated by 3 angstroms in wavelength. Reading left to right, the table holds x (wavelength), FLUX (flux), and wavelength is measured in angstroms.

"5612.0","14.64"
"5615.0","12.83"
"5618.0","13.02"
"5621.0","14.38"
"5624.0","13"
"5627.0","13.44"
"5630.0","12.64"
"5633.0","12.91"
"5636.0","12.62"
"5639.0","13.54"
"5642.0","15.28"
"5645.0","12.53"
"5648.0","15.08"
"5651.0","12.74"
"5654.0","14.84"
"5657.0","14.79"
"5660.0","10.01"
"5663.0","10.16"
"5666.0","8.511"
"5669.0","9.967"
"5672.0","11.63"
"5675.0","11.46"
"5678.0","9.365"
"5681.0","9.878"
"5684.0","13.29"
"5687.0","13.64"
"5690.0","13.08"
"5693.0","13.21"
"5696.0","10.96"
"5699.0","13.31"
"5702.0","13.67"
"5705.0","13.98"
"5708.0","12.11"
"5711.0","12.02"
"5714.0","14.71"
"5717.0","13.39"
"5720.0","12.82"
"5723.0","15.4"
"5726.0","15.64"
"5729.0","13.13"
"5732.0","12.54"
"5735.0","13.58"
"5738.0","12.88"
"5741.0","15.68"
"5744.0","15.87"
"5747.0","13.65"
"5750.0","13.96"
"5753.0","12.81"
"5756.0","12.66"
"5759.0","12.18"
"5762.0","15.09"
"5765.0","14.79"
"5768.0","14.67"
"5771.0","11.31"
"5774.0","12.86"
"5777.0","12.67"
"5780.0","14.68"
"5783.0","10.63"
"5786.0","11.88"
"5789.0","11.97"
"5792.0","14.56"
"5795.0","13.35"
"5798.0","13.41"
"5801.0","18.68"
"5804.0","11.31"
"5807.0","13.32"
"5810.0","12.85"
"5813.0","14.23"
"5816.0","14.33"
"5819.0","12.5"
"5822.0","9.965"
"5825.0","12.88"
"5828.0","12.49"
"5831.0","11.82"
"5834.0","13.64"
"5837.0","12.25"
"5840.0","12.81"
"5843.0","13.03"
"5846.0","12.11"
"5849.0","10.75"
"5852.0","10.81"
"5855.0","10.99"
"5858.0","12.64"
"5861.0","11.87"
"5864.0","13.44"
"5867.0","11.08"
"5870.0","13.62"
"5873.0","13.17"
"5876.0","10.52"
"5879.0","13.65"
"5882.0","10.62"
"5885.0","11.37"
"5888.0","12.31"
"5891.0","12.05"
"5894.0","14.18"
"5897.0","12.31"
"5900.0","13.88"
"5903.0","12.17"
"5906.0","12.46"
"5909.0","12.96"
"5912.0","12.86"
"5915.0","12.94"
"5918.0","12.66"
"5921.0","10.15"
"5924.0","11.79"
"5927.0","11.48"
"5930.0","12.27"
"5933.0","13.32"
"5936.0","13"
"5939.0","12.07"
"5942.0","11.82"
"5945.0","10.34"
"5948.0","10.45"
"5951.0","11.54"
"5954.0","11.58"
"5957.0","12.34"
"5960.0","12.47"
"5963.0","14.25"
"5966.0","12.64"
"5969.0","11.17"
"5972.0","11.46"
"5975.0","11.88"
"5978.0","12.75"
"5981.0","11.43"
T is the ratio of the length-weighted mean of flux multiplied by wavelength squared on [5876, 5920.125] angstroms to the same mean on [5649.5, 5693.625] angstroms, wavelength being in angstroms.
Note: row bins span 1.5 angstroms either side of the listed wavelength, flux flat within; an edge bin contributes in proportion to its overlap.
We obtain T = 1.15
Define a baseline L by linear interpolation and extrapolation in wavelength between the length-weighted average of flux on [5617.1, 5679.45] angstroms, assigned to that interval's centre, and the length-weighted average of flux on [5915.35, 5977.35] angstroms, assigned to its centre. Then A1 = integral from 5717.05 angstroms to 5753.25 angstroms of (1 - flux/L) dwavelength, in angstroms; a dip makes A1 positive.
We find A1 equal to -4.97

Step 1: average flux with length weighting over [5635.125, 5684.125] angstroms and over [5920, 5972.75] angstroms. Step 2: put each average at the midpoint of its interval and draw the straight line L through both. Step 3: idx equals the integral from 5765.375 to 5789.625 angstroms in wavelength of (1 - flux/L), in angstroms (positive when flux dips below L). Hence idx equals -1.4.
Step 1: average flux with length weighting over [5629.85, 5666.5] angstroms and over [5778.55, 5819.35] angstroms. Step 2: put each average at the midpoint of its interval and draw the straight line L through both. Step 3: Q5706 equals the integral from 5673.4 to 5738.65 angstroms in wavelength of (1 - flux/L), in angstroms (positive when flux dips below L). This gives 0.87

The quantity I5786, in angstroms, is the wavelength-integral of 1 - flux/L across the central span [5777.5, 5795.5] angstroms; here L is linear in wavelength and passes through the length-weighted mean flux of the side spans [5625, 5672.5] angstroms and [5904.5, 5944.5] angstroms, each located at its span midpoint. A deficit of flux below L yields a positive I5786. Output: -0.6 angstroms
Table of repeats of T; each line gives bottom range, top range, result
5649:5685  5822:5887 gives 1.13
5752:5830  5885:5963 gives 0.97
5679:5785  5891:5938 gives 1.00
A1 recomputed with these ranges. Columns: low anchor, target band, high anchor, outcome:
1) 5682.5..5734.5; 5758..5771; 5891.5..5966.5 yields -0.8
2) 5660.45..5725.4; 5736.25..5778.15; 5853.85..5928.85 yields -4.8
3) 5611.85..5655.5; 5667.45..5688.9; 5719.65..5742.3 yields 3.8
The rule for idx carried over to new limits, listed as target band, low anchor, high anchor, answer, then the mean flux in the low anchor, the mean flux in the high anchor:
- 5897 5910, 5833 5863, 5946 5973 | -0.83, 12.1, 12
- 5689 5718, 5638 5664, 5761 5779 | 0.78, 13.3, 13.6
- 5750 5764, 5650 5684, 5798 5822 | -0.63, 11.3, 13.6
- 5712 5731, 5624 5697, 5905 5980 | -2.78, 12.3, 12.1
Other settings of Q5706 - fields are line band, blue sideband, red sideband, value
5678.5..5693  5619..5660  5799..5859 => 1.1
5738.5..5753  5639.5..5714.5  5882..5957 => -2.5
